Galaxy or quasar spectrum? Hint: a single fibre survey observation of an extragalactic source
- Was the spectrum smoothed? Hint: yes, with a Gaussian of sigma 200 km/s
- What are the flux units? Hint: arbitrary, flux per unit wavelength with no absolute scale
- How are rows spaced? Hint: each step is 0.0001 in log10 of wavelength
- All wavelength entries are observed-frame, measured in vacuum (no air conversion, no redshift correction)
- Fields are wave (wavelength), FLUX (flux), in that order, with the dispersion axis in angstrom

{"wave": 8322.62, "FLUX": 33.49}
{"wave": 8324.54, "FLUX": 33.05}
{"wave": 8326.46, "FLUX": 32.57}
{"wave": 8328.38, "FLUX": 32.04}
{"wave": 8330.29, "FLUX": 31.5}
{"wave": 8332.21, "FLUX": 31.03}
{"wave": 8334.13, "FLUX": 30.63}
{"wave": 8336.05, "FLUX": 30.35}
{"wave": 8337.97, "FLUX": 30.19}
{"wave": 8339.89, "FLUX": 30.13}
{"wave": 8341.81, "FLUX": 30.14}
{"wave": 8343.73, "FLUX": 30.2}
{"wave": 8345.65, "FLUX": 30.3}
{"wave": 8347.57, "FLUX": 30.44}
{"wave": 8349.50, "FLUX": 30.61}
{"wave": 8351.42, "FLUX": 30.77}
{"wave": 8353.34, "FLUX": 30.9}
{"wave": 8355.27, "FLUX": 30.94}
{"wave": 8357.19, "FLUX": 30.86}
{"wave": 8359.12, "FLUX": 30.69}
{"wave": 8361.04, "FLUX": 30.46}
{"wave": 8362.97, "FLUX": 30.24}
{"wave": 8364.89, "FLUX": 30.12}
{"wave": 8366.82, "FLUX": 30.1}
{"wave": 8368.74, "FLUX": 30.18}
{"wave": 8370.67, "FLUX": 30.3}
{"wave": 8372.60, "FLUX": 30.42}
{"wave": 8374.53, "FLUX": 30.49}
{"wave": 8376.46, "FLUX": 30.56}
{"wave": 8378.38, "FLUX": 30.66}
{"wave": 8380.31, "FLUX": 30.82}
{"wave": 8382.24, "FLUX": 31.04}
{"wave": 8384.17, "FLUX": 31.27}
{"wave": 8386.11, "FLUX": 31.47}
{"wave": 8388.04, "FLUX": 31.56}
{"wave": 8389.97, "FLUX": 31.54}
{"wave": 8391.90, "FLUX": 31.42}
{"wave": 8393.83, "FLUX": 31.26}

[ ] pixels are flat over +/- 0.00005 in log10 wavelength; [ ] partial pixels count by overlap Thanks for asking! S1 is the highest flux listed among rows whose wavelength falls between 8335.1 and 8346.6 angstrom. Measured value 30.35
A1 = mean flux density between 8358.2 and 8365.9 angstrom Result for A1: 30.4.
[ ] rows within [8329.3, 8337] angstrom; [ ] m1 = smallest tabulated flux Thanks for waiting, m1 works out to 30.35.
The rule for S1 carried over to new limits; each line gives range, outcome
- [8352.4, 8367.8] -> 30.94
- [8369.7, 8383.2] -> 31.04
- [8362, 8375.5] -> 30.49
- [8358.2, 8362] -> 30.69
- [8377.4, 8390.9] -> 31.56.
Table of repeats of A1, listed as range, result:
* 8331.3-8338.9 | 30.5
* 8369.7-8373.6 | 30.3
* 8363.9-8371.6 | 30.2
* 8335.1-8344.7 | 30.2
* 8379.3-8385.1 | 31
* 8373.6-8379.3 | 30.6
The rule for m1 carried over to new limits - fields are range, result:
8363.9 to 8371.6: 30.1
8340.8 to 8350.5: 30.14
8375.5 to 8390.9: 30.56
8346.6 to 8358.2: 30.44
